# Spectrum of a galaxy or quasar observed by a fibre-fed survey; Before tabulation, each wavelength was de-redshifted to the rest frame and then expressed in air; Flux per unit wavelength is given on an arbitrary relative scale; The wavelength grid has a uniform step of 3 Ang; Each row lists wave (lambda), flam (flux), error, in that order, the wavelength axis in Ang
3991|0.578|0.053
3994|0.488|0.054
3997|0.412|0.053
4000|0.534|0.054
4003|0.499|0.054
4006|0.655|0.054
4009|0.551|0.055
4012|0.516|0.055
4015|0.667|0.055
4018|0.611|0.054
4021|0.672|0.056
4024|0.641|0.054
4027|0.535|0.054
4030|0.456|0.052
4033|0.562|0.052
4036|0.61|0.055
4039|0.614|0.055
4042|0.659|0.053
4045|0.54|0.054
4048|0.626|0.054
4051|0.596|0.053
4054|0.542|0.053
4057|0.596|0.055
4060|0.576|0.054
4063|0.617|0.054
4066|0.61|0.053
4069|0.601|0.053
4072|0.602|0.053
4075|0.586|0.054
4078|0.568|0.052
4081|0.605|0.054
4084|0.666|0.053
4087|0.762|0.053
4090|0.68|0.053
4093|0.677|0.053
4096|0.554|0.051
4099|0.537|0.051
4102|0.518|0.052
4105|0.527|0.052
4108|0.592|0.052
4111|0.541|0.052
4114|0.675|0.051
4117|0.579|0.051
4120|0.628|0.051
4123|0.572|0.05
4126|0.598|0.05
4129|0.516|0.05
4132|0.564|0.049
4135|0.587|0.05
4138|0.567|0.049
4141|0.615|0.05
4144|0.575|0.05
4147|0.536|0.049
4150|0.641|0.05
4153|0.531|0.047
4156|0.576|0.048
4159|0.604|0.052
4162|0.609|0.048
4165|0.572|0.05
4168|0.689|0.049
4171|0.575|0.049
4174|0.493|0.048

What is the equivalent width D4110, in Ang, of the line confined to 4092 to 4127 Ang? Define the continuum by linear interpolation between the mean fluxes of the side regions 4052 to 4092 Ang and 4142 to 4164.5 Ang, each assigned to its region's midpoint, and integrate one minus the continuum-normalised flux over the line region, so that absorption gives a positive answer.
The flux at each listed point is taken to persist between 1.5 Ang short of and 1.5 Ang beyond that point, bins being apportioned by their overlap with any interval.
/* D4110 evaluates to 1.1 Ang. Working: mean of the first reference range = 0.617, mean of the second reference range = 0.582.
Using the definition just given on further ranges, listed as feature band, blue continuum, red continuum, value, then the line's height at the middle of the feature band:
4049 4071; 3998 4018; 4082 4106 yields 0.22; 0.598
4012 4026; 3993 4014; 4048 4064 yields -2.18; 0.545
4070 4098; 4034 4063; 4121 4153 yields -2.06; 0.588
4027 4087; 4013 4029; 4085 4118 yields 1.70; 0.611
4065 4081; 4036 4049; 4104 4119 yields 0.13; 0.599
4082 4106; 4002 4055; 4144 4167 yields -1.29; 0.585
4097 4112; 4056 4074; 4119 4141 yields 1.10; 0.586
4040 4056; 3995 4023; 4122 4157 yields -0.66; 0.57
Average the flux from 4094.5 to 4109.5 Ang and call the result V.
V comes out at 0.546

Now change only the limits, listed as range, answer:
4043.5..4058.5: 0.58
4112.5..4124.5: 0.614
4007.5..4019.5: 0.586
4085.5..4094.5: 0.706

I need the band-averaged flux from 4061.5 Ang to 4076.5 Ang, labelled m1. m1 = 0.603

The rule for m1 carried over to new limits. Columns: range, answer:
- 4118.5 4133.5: 0.576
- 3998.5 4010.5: 0.56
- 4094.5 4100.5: 0.546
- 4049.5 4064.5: 0.585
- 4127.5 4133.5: 0.54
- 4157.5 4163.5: 0.606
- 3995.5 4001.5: 0.473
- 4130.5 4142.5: 0.583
